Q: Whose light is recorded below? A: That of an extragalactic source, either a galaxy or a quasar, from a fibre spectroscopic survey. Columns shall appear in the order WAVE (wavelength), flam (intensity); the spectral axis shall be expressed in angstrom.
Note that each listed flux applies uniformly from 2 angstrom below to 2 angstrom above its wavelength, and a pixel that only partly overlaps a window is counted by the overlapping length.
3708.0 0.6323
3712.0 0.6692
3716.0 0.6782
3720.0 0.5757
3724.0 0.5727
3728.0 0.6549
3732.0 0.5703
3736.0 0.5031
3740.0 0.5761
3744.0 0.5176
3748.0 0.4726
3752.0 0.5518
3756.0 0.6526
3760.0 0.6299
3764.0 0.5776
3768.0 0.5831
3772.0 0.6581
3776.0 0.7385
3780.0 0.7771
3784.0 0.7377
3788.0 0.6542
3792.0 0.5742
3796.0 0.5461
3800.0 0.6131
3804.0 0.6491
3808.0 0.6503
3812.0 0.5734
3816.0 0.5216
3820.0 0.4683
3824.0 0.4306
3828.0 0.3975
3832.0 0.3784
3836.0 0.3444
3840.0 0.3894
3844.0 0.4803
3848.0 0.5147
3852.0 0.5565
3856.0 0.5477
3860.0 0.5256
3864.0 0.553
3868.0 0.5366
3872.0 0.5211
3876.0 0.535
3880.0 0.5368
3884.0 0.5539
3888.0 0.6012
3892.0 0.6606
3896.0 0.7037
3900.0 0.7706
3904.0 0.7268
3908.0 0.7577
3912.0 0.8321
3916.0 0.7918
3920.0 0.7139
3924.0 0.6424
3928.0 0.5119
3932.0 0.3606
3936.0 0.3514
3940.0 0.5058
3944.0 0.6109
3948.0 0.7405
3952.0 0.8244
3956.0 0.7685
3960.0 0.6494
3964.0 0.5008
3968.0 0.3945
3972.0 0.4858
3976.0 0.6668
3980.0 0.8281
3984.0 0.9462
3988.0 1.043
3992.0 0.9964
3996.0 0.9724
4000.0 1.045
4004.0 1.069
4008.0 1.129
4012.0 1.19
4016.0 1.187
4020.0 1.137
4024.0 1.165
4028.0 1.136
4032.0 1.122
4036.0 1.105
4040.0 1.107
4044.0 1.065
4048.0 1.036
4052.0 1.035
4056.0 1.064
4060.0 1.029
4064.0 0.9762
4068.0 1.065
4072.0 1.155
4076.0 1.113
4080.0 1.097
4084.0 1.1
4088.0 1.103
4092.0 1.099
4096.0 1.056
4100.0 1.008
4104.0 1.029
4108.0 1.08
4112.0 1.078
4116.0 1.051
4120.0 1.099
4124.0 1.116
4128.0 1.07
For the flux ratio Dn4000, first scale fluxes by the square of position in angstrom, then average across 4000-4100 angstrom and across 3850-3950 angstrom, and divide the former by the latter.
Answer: 1.95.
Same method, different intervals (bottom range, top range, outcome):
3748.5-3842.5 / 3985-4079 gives 2.16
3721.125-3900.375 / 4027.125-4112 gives 2.17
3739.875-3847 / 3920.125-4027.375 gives 1.58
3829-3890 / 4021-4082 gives 2.37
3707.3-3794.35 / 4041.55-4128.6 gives 2.06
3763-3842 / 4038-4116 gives 2.19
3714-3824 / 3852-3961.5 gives 1.12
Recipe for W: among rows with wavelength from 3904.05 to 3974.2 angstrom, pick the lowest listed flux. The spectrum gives 0.3514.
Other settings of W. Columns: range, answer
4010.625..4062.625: 1.029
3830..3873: 0.3444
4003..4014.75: 1.069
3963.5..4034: 0.3945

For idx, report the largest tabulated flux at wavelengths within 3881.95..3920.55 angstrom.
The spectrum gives 0.8321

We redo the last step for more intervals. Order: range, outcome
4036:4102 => 1.155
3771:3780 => 0.7771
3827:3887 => 0.5565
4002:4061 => 1.19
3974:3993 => 1.043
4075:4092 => 1.113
